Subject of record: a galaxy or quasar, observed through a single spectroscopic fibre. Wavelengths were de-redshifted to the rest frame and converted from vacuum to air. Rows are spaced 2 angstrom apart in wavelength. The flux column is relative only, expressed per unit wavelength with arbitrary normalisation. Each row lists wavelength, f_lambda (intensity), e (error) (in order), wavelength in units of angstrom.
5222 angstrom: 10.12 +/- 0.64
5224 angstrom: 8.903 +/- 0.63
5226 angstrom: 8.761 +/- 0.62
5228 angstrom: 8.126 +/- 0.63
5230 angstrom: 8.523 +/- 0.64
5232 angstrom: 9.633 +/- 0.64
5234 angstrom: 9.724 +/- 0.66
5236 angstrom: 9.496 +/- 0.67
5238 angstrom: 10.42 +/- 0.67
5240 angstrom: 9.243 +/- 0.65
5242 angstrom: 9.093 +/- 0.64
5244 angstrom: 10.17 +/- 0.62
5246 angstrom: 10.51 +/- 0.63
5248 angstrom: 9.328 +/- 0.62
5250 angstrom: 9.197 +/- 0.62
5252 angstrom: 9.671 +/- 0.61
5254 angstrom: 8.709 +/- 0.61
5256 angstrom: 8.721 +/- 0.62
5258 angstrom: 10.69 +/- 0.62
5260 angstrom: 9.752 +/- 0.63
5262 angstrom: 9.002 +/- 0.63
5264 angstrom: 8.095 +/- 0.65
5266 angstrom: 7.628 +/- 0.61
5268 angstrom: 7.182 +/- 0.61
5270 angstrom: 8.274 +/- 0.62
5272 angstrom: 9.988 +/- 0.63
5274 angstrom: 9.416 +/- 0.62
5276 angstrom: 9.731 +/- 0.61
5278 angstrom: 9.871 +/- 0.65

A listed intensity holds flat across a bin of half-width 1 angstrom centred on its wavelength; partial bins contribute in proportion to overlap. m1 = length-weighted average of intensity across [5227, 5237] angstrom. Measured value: 9.1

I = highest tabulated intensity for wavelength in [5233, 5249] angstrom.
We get 10.51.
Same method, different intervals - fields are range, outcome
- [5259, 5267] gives 9.752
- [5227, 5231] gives 8.523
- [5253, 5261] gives 10.69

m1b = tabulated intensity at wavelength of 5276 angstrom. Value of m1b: 9.731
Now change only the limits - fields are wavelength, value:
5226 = 8.761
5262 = 9.002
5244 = 10.17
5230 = 8.523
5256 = 8.721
